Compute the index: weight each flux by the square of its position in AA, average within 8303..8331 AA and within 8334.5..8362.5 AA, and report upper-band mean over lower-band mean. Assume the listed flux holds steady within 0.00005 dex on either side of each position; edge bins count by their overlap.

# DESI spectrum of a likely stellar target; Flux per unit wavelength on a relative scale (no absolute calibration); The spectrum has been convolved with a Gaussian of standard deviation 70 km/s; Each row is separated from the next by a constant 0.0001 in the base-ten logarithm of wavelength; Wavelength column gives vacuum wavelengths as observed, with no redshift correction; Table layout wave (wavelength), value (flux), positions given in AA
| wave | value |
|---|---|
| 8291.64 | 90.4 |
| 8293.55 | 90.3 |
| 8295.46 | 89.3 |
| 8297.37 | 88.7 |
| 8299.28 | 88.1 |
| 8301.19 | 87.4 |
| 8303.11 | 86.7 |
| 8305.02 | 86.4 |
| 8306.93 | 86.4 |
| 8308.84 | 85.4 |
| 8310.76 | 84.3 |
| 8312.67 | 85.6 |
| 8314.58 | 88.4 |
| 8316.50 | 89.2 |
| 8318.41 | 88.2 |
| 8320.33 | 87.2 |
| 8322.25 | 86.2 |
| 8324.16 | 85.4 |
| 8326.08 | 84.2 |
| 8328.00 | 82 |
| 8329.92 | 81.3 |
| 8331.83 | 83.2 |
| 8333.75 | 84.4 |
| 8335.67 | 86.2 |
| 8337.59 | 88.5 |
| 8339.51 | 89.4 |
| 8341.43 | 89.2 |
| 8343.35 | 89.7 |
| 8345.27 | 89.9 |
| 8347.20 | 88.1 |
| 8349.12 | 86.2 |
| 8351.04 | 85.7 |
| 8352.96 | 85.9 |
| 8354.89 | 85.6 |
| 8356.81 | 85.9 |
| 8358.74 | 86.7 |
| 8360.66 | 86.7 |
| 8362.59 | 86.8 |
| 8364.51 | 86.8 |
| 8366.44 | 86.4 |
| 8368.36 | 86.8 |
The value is 1.03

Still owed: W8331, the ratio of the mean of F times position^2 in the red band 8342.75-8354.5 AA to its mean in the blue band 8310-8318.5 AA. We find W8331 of 1.01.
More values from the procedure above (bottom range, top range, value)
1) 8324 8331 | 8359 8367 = 1.05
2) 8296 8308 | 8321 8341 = 0.98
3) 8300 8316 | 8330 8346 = 1.02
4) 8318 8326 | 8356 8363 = 1.01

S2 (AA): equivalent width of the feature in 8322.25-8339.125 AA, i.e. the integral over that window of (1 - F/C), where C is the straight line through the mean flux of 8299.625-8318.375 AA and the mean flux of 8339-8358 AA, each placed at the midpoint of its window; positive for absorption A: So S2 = 0.5 AA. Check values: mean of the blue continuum 86.8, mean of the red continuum 87.5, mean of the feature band 84.7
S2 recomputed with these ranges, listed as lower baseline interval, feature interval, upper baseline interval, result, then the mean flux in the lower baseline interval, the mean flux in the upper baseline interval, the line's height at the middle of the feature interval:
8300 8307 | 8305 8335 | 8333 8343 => 0.6 AA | 86.8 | 87.7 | 87.2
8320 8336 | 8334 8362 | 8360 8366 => -0.5 AA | 84.3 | 86.7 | 85.7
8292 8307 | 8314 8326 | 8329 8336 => -0.3 AA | 88.1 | 83.6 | 85.3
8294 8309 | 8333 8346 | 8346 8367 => -0.2 AA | 87.5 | 86.5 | 86.8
